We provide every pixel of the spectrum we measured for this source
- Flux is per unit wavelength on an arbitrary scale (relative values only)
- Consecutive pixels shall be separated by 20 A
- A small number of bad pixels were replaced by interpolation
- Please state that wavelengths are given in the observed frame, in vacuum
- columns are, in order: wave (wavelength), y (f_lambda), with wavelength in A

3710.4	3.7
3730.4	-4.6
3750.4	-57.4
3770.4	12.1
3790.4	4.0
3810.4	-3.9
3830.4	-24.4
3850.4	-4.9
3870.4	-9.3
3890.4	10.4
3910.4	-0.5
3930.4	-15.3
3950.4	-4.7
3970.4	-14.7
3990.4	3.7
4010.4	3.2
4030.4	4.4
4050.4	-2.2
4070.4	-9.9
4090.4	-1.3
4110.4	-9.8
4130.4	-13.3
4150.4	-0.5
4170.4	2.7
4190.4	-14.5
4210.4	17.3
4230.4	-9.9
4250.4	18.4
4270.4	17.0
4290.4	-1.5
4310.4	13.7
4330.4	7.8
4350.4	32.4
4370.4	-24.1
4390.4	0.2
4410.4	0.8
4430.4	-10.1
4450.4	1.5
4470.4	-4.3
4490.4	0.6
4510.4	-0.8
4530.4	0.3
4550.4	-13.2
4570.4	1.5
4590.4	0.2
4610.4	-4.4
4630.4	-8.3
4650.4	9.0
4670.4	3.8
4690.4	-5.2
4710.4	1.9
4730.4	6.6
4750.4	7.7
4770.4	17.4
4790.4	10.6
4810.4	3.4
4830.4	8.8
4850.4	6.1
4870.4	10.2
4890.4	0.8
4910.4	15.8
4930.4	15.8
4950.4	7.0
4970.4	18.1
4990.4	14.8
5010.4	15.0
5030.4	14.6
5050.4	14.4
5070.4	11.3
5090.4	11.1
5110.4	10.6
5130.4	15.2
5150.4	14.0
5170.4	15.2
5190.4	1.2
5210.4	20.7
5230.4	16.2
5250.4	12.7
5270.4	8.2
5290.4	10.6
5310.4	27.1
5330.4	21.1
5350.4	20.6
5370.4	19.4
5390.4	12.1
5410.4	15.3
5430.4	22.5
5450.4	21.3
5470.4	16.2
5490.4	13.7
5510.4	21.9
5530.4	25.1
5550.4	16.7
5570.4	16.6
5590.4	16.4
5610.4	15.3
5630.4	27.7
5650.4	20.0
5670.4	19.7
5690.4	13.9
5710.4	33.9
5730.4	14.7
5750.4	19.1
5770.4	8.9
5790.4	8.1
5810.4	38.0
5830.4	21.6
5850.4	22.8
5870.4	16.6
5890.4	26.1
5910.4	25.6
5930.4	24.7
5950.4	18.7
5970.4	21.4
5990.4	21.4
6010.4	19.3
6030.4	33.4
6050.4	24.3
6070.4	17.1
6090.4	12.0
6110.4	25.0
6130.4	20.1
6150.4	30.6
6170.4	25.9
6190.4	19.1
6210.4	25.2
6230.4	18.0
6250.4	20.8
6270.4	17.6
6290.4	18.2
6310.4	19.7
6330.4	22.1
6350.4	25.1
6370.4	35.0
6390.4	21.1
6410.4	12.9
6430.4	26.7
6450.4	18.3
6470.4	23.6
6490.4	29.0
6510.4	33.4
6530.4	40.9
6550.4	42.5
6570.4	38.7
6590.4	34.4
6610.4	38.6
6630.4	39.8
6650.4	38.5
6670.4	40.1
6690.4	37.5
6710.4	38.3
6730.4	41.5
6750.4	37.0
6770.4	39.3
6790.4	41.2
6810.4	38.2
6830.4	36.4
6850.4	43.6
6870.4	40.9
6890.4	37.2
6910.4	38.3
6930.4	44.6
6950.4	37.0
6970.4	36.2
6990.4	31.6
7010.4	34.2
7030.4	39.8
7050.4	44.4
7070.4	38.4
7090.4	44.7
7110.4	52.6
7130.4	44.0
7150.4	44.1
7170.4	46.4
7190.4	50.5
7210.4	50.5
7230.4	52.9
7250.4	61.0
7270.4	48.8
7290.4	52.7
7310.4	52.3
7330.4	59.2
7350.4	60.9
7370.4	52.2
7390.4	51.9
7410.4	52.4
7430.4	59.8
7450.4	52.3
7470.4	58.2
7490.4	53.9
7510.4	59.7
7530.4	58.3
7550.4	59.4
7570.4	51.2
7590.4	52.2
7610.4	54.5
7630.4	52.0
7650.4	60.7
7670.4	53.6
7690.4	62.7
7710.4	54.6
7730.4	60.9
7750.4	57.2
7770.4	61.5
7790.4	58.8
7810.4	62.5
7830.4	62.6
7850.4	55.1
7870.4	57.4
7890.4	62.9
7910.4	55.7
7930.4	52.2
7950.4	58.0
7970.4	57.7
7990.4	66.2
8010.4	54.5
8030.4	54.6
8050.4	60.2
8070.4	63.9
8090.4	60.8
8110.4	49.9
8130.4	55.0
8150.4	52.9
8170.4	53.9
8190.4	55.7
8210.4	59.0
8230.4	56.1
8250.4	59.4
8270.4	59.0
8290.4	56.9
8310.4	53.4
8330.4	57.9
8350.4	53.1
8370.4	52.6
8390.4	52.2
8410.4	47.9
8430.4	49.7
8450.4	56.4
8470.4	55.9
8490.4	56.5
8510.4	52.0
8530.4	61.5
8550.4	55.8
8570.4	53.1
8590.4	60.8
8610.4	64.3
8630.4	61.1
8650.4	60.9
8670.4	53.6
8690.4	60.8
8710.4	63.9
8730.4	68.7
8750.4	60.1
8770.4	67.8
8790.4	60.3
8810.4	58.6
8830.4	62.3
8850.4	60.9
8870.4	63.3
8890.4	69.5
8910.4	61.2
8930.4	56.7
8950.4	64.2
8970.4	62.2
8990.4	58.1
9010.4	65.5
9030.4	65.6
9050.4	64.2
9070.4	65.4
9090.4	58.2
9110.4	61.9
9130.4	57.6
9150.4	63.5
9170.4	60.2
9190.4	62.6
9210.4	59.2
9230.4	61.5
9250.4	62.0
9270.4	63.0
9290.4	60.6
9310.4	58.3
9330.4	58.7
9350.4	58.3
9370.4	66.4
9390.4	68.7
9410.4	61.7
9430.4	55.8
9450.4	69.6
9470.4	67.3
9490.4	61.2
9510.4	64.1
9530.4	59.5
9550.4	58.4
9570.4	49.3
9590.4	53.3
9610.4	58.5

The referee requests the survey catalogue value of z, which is 0.63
